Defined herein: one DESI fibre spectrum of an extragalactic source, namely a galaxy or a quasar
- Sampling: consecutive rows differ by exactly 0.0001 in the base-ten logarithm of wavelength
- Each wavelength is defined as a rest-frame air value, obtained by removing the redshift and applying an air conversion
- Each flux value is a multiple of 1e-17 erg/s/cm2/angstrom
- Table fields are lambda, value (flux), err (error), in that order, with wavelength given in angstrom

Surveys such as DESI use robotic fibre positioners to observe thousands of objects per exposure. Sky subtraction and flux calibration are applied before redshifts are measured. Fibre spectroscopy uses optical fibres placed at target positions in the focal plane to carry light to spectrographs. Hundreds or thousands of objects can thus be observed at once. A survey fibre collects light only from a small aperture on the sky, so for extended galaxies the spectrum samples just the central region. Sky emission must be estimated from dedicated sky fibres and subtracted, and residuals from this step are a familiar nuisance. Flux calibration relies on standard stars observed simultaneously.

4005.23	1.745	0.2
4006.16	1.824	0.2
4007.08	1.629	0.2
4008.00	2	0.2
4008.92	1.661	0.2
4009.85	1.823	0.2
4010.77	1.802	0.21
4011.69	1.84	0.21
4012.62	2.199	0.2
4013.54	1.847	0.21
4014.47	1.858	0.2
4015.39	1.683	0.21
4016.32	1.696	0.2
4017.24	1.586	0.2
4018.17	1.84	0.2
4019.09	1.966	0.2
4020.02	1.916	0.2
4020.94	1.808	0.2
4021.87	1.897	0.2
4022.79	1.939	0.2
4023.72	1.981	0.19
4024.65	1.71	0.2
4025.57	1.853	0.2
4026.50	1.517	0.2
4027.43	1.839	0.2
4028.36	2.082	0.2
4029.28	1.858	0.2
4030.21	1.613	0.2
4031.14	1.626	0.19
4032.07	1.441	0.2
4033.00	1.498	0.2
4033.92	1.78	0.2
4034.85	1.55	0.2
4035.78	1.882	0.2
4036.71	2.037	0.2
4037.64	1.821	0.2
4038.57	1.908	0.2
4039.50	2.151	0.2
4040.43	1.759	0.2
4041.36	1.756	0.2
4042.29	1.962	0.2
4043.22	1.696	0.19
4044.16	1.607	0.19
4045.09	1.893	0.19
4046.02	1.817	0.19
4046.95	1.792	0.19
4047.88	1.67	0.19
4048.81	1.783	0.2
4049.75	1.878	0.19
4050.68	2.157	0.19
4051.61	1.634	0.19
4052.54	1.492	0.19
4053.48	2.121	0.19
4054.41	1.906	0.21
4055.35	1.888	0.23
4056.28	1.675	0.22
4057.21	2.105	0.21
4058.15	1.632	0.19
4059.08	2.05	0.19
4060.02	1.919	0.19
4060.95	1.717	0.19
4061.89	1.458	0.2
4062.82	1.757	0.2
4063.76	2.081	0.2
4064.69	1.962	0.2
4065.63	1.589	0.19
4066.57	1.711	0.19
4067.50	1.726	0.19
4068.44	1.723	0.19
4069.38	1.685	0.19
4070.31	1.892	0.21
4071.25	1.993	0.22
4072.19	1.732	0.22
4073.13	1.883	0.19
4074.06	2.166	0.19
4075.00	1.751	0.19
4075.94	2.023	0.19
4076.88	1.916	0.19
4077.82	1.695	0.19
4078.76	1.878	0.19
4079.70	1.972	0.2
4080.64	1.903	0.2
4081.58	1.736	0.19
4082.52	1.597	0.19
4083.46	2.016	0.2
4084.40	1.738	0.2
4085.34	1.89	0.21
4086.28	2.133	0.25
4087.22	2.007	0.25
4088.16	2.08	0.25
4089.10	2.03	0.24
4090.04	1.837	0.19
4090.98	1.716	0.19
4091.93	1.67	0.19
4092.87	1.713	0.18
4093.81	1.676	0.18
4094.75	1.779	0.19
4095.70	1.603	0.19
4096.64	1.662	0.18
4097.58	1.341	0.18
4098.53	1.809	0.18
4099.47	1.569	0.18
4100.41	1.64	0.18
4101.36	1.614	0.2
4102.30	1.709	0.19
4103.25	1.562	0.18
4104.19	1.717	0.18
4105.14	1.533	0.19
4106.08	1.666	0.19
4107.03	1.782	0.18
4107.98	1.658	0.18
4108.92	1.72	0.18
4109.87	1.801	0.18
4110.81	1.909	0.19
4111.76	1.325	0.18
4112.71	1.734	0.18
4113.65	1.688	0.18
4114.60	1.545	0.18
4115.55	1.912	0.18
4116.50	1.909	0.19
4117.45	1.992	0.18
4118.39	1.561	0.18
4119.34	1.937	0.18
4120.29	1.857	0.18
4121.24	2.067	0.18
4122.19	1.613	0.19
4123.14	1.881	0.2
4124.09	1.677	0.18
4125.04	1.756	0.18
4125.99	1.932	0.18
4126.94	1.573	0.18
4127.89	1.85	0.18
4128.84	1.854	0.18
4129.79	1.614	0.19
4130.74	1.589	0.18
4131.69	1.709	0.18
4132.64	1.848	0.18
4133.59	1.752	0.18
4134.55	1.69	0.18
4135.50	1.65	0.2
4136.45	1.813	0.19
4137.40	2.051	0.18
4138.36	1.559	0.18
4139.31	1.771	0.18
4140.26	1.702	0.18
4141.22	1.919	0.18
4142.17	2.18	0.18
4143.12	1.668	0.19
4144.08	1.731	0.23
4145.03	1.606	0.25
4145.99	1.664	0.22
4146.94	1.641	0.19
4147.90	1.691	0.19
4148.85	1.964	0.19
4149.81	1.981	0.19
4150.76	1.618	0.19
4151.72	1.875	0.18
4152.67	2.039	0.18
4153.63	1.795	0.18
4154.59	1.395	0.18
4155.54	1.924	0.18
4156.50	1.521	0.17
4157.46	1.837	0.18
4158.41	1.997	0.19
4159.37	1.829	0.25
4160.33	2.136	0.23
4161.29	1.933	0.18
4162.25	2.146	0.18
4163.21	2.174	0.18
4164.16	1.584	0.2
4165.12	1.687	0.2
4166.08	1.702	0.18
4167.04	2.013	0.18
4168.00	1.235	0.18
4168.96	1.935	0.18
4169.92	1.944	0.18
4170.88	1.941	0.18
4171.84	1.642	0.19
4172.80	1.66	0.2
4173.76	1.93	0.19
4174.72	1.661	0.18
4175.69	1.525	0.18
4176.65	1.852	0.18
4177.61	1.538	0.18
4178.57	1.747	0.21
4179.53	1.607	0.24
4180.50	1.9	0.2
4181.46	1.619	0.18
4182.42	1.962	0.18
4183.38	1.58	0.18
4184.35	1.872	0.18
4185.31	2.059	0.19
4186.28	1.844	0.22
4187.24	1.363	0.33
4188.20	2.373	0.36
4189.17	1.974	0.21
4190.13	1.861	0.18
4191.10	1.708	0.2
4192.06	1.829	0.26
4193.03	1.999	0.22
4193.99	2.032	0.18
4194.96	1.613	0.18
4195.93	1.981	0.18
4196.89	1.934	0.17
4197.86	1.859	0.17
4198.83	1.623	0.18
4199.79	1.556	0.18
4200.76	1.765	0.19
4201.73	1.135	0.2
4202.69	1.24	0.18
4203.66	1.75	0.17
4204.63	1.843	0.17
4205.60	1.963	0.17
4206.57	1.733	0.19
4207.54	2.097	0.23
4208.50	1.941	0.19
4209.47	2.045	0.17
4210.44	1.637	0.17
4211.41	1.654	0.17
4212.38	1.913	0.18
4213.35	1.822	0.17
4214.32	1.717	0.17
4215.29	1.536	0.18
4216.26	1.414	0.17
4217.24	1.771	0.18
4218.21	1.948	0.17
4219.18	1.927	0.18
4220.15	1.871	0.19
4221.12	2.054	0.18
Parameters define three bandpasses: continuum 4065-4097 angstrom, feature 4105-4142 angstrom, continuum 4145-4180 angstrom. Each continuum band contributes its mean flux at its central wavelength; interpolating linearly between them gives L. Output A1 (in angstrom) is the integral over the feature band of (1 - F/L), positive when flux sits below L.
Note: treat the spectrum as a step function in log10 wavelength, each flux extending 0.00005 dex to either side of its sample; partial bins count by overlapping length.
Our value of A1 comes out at 0.9 angstrom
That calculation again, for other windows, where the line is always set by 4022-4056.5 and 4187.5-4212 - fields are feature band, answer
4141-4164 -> -0.5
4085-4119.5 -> 1.2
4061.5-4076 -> -0.1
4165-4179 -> 0.5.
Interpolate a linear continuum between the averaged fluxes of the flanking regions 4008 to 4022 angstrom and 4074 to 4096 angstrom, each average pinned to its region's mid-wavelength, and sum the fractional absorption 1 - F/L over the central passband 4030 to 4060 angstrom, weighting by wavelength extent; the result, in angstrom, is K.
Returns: 0.6 angstrom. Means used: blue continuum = 1.83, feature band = 1.8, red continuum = 1.85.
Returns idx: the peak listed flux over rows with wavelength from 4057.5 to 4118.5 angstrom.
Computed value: 2.166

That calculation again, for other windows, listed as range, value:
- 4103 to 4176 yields 2.18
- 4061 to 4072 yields 2.081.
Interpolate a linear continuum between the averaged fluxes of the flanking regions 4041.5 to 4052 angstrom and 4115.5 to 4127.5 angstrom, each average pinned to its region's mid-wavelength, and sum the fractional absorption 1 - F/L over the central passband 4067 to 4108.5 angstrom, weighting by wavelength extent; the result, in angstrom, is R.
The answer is 0.7 angstrom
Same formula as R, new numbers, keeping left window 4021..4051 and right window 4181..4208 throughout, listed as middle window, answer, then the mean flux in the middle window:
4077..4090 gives -0.7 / 1.9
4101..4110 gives 0.6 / 1.67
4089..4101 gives 0.8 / 1.68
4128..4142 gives 0.3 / 1.76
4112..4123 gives 0.0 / 1.79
